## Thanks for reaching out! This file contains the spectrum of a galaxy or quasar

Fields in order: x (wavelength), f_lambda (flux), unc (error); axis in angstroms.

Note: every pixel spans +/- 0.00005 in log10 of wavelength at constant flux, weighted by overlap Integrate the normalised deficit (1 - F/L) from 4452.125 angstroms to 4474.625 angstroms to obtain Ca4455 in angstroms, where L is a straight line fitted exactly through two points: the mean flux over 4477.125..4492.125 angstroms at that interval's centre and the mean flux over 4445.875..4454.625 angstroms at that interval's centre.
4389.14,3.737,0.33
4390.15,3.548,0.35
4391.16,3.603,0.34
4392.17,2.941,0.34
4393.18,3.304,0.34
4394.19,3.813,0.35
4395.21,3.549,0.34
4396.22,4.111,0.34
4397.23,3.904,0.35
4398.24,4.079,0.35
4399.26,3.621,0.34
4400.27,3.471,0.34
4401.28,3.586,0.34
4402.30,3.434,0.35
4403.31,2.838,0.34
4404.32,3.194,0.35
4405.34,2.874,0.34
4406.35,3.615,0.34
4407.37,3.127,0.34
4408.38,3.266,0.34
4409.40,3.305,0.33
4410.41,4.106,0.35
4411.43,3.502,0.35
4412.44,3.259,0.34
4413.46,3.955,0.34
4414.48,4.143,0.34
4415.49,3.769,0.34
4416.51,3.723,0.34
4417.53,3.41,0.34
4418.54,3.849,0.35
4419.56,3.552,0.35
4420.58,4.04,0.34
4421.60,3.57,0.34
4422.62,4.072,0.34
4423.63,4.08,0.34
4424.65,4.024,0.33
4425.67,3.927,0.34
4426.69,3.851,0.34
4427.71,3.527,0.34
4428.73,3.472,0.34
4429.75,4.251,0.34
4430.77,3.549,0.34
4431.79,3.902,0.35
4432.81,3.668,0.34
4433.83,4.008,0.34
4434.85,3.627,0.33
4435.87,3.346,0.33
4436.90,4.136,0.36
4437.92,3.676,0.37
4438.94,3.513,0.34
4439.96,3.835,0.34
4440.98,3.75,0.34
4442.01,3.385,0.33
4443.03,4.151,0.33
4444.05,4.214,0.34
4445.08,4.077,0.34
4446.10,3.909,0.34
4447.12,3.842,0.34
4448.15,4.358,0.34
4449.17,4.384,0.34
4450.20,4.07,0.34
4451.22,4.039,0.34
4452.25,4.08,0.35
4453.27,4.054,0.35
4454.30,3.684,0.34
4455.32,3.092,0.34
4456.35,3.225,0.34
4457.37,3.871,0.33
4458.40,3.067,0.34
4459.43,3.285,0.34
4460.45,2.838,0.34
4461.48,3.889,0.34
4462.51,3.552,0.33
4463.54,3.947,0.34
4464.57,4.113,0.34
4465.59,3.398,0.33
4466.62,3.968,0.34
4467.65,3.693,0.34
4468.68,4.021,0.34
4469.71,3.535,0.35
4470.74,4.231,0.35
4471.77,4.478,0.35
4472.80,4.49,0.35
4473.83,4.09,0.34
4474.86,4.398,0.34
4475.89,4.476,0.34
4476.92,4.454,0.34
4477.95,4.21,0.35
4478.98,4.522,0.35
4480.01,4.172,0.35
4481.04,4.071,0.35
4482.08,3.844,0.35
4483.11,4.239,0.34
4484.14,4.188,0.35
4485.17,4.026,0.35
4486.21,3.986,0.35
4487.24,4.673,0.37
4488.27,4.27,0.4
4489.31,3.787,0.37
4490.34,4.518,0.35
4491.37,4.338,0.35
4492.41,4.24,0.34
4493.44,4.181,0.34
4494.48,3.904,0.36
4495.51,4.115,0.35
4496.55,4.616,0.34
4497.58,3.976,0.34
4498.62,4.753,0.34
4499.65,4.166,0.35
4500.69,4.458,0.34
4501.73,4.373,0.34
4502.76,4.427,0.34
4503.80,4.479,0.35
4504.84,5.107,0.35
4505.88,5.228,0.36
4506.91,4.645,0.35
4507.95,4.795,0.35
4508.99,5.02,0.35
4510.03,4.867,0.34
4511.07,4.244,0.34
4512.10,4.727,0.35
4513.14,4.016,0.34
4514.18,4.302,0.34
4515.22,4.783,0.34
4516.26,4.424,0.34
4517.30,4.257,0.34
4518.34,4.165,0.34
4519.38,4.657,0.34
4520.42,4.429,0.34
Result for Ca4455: 2.0 angstroms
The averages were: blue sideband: 4.06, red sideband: 4.21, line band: 3.76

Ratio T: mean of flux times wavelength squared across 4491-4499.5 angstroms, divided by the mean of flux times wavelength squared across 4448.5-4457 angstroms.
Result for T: 1.13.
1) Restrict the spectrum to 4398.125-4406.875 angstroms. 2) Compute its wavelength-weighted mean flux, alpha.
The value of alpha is 3.38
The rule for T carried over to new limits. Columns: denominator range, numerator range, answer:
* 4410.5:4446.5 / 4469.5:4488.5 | 1.14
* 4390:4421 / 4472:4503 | 1.24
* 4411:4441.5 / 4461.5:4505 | 1.14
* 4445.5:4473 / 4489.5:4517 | 1.20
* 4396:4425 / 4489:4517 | 1.28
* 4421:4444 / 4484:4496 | 1.13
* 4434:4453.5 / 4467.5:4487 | 1.08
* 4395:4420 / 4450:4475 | 1.09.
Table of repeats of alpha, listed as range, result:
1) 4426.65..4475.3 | 3.82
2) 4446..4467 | 3.74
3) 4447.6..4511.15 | 4.15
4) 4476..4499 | 4.23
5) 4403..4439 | 3.67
